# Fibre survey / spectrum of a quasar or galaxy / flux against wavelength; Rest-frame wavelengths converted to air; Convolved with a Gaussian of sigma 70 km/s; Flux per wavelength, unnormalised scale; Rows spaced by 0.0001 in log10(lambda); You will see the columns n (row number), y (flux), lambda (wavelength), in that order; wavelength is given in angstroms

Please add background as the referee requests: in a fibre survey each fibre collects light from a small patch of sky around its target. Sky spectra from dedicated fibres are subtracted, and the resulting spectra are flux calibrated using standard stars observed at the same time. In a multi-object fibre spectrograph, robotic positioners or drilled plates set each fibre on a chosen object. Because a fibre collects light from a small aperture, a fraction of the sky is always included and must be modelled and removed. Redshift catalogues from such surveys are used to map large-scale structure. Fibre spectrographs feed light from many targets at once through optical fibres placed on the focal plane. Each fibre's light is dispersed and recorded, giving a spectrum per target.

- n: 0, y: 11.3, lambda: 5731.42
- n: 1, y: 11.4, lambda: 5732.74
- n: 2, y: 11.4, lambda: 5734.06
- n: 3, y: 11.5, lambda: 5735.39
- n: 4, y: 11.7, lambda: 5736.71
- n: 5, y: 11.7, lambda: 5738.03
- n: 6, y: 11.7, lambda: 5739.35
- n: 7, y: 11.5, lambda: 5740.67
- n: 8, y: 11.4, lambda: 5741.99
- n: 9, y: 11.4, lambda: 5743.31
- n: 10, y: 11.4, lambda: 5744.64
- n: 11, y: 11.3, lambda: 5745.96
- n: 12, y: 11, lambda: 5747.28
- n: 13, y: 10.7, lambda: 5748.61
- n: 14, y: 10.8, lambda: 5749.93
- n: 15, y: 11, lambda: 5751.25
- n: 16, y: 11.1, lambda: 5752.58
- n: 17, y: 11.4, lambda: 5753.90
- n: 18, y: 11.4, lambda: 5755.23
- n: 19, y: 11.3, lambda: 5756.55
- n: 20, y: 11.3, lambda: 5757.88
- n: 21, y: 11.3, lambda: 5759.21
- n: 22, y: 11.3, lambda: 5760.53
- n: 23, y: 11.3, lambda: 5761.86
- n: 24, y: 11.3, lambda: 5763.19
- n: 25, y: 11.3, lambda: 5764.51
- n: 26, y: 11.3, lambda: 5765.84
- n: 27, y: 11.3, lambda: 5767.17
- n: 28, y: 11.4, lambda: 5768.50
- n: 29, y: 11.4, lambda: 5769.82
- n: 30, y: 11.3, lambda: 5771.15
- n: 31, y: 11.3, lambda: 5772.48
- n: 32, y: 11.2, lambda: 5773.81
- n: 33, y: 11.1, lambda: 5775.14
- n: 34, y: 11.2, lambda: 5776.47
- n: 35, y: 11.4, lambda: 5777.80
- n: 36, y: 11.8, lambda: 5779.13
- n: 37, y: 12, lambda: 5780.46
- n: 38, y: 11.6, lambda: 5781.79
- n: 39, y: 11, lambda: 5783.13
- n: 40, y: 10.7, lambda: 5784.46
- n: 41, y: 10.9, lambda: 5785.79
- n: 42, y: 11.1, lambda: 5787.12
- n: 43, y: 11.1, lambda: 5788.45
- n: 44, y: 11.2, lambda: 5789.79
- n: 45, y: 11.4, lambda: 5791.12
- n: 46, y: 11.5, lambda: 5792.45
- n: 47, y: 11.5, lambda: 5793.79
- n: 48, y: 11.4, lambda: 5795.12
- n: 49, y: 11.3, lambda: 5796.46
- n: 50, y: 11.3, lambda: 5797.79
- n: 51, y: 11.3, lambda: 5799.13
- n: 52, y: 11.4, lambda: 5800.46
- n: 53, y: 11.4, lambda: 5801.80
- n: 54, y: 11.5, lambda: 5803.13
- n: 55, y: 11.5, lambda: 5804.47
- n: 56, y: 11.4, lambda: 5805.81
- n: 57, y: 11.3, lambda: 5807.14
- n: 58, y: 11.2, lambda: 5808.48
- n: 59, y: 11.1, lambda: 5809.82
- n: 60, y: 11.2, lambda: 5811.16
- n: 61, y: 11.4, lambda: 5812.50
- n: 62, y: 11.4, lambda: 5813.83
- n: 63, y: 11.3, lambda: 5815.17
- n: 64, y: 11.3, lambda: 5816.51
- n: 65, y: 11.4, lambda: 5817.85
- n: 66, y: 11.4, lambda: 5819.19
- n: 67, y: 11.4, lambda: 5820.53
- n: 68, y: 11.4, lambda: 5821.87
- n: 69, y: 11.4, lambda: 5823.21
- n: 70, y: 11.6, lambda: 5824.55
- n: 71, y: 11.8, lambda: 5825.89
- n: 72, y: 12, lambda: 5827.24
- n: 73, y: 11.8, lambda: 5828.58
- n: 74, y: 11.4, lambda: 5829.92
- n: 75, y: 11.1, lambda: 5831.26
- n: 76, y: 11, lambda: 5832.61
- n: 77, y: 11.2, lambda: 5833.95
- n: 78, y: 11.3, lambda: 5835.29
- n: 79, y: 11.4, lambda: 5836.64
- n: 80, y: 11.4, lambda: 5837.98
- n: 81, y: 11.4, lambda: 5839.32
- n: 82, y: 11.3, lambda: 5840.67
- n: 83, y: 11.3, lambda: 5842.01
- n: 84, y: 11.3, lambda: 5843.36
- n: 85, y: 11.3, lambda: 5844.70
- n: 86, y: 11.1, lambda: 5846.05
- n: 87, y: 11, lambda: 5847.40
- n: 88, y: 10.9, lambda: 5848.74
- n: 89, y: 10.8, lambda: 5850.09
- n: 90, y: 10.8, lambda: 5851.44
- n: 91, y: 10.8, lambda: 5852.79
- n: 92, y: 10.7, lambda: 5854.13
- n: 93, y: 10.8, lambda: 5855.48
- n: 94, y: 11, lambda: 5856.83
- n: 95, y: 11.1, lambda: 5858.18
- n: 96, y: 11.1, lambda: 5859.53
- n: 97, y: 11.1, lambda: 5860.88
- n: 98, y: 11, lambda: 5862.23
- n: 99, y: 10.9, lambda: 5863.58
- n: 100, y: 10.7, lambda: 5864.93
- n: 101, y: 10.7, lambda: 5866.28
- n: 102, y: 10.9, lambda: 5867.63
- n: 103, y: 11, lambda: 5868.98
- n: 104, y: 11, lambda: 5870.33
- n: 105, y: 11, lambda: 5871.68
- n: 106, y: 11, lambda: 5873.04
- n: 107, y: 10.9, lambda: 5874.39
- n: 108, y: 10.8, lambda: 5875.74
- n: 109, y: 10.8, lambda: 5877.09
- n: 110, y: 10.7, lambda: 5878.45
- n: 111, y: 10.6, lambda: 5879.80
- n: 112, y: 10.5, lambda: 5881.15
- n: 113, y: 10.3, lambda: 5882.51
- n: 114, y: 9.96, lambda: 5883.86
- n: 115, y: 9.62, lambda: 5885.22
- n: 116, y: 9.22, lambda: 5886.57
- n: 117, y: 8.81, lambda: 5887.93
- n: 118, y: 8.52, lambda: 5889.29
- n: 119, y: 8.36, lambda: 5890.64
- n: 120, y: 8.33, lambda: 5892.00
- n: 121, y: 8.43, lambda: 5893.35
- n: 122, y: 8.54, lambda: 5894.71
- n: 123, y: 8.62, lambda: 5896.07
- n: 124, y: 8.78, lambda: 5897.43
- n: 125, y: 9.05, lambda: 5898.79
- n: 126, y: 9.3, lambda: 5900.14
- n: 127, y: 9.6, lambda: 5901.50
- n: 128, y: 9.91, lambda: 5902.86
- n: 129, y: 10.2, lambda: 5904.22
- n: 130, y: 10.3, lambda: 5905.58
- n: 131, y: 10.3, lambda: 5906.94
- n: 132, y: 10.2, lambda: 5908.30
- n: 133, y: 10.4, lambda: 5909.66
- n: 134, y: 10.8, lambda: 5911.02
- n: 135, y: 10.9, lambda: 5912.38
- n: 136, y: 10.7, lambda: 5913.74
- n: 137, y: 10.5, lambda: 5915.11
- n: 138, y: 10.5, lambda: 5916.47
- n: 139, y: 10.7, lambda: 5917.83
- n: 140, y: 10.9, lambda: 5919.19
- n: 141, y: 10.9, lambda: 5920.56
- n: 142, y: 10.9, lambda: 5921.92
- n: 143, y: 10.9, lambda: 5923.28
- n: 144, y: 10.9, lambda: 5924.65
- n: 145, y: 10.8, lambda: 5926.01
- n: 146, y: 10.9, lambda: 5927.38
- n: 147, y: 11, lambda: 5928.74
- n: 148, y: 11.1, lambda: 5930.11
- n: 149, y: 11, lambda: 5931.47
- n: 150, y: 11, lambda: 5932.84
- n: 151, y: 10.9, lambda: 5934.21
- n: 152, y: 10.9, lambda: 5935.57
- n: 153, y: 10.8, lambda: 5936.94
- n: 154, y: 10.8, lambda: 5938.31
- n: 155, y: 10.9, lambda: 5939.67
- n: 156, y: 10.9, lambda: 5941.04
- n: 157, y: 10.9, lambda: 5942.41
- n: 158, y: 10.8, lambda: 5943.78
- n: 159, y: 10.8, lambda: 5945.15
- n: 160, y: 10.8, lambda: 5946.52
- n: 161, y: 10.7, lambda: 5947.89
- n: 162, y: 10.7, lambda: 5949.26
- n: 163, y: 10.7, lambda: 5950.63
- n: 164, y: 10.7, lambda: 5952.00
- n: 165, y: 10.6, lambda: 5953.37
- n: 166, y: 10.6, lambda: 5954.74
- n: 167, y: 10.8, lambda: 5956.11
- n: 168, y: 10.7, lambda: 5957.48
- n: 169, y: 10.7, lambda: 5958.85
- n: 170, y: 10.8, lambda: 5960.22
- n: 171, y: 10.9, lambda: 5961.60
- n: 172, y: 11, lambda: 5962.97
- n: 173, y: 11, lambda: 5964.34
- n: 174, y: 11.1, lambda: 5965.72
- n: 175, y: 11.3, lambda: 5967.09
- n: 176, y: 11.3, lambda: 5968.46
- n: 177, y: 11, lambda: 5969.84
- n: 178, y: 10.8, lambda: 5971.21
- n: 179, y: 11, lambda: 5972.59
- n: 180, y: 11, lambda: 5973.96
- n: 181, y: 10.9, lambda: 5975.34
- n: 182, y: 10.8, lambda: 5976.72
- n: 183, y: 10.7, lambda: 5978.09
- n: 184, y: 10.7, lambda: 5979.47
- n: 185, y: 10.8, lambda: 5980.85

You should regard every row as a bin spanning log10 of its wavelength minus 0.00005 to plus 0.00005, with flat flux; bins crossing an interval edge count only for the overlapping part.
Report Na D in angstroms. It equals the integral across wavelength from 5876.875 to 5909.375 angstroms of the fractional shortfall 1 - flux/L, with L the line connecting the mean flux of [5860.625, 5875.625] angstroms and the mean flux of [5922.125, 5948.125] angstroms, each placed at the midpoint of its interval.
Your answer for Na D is 4.1 angstroms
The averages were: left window 10.9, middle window 9.53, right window 10.9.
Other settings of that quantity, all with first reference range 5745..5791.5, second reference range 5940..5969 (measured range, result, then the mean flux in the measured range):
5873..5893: 2.1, 9.84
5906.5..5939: 0.4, 10.8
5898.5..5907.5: 0.9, 9.84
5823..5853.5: -0.5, 11.3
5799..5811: -0.2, 11.3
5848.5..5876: 0.3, 10.9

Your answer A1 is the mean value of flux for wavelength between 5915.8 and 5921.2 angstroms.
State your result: 10.7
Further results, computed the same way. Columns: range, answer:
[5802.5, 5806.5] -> 11.5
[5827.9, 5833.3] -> 11.3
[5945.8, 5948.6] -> 10.7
